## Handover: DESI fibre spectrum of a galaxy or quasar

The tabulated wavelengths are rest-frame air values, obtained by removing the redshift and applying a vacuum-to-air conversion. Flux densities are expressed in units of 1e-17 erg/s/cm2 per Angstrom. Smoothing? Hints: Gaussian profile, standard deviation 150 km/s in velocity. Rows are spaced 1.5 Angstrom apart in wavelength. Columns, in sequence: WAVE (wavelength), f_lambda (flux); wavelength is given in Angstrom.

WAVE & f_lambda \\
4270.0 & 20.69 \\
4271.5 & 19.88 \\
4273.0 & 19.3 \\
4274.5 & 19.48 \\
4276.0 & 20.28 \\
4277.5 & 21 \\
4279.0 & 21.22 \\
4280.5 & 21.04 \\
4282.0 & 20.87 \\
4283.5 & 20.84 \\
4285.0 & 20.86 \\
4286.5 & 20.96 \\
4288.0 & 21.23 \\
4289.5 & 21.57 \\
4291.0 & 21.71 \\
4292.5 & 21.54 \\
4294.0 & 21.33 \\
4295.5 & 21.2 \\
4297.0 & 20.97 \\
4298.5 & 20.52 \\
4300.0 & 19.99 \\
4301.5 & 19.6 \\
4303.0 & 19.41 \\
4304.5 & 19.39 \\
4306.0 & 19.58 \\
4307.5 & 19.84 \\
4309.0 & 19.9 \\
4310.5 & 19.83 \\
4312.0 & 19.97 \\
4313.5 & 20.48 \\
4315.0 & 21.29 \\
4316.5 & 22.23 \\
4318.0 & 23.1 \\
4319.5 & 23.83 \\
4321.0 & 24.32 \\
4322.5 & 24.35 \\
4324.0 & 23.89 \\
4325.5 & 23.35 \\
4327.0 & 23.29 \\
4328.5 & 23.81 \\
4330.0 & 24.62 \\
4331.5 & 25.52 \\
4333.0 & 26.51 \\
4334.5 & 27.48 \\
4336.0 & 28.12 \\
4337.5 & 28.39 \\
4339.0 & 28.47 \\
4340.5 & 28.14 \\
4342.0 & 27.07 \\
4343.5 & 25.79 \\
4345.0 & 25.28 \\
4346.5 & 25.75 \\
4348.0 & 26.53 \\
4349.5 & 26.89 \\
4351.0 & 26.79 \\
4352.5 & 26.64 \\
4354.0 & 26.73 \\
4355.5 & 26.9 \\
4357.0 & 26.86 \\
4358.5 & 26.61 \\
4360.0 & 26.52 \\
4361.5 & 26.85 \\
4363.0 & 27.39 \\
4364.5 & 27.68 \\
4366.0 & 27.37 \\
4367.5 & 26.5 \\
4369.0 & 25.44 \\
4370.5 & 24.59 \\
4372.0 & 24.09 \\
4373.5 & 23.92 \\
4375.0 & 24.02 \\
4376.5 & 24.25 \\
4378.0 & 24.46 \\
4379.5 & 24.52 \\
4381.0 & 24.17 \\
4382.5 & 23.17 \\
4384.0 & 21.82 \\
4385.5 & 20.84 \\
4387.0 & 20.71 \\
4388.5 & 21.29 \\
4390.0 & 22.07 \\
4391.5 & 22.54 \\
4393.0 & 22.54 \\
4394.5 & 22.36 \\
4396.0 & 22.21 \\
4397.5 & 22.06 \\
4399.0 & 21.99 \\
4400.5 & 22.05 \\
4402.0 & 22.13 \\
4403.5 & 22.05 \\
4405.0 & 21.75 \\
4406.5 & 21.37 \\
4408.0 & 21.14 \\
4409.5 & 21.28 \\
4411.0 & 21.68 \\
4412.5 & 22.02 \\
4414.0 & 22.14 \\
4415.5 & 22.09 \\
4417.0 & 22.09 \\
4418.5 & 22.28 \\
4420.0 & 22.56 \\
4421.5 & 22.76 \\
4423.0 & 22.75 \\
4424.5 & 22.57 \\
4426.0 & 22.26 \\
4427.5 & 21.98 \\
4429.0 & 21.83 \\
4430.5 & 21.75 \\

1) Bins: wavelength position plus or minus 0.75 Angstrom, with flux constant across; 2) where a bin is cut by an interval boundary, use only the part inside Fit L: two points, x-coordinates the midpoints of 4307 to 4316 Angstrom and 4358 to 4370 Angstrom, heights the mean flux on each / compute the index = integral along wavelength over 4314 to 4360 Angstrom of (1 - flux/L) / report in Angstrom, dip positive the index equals -4.3 Angstrom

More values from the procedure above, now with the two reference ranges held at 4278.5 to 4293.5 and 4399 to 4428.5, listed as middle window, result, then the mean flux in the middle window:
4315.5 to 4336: -2.84 Angstrom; 24.4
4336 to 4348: -3.04 Angstrom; 27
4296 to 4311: 0.97 Angstrom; 19.9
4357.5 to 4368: -2.56 Angstrom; 27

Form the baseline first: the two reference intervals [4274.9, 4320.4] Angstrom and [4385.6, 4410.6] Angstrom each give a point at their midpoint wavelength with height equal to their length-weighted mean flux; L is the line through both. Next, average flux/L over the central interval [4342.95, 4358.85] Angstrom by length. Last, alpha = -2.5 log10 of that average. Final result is -0.23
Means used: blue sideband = 20.9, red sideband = 21.8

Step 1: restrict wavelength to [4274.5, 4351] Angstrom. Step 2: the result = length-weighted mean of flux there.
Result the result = 22.9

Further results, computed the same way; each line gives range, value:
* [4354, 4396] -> 24.4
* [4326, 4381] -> 26.1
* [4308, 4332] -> 22.7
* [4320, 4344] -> 25.8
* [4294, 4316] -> 20.2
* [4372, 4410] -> 22.5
